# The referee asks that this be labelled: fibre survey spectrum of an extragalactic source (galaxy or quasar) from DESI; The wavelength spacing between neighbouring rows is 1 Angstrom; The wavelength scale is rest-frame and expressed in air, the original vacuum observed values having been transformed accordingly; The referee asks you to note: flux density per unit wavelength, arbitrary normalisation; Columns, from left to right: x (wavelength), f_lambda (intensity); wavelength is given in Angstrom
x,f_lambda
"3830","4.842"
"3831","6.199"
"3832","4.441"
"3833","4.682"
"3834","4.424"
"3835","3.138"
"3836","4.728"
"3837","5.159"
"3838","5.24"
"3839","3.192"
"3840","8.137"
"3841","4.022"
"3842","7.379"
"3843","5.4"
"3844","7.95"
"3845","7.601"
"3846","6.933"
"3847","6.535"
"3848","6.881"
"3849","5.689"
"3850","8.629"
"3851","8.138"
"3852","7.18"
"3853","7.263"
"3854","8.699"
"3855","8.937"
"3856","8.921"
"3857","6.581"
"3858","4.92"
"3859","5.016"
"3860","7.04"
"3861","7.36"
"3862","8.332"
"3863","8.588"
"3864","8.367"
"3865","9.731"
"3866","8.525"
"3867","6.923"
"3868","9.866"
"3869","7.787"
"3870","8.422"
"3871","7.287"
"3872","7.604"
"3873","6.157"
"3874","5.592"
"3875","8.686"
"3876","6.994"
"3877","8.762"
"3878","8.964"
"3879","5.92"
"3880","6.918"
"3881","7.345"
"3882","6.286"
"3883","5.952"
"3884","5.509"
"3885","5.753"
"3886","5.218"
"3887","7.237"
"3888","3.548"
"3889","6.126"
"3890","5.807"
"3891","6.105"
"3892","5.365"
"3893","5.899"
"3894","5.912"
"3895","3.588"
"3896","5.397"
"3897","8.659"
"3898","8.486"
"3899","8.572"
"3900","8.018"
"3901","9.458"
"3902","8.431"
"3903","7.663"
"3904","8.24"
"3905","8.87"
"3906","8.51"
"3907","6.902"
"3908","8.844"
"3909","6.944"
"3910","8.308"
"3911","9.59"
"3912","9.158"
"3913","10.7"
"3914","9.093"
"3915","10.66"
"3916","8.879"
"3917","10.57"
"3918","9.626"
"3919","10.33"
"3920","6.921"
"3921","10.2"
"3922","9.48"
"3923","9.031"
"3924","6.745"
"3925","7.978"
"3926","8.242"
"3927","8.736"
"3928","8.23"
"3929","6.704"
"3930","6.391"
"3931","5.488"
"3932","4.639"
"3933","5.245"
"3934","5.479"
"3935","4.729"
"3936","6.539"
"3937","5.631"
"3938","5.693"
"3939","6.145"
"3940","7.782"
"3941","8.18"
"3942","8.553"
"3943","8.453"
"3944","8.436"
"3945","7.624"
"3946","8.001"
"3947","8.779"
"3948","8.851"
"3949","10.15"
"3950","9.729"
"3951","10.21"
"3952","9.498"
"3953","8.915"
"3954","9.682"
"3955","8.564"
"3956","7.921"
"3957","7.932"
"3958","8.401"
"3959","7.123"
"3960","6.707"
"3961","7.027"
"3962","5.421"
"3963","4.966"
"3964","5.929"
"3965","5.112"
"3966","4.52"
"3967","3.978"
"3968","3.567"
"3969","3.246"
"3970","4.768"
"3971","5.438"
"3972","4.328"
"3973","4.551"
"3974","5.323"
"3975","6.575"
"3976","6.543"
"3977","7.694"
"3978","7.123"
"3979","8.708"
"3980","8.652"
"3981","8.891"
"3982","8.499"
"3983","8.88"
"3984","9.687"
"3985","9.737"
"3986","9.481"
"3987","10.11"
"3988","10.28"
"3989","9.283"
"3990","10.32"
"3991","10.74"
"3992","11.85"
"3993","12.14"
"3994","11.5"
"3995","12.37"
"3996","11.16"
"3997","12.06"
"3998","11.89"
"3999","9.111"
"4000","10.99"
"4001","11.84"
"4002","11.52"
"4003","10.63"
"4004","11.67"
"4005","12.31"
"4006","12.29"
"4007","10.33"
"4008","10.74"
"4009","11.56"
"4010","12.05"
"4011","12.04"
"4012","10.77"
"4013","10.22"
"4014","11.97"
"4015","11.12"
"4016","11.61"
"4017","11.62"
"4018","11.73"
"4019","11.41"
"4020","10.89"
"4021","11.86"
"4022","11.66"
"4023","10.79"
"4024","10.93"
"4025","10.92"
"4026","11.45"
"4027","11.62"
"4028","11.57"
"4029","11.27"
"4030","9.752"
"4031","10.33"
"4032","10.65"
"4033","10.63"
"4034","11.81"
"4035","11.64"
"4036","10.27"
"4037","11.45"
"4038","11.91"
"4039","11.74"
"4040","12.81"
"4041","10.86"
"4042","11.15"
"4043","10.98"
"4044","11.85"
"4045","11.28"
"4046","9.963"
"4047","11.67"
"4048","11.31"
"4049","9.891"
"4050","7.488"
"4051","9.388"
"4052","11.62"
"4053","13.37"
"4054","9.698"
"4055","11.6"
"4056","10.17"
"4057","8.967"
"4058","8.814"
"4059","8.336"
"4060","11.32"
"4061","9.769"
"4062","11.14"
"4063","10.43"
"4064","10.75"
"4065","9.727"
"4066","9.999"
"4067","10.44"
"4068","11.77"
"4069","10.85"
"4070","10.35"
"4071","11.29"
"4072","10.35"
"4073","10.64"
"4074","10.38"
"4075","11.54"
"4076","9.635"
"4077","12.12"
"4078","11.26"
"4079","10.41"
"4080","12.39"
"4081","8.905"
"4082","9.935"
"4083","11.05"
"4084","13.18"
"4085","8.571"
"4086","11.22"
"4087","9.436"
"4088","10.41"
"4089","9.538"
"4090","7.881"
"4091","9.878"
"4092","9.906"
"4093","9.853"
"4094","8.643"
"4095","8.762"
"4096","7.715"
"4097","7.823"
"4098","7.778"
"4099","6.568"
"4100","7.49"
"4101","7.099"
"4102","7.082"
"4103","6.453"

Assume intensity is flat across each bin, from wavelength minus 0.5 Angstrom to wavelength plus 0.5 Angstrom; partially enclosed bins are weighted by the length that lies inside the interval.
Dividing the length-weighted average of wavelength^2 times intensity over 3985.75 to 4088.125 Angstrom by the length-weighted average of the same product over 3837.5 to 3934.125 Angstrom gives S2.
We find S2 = 1.59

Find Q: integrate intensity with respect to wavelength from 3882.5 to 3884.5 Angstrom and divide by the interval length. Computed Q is 5.73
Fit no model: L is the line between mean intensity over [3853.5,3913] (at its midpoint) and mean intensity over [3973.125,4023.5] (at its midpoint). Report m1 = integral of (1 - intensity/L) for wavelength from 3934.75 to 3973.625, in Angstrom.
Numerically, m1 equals 9.4 Angstrom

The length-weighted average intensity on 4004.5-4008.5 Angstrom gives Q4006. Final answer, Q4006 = 11.4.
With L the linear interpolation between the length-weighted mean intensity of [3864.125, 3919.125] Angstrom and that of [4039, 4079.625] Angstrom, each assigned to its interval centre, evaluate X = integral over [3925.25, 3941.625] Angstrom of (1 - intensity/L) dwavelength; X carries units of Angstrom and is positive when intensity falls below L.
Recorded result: 3.6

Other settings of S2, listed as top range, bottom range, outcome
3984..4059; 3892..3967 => 1.49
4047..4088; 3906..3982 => 1.50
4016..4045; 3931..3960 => 1.53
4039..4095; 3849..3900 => 1.63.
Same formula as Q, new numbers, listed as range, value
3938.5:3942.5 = 7.67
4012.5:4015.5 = 11.1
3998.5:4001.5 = 10.6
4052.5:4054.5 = 11.5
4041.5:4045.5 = 11.3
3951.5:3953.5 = 9.21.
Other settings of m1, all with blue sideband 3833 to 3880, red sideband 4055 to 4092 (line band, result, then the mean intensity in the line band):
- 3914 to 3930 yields -1.5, 8.75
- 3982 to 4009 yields -5.0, 10.8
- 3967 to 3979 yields 4.6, 5.46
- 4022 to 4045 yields -3.4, 11.2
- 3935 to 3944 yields 1.3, 7.06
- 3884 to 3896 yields 3.2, 5.5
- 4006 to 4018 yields -2.4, 11.3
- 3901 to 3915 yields -1.5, 8.67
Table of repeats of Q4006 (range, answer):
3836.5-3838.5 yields 5.2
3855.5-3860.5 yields 6.5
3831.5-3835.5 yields 4.17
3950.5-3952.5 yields 9.85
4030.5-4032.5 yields 10.5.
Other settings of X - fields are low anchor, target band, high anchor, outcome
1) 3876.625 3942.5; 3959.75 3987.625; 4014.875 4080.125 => 7.5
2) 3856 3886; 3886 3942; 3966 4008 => 2.8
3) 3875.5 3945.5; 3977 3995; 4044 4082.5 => -1.6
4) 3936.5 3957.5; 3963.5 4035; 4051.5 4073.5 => -2.5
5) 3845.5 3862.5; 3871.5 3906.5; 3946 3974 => 1.0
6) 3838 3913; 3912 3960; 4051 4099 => 0.0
